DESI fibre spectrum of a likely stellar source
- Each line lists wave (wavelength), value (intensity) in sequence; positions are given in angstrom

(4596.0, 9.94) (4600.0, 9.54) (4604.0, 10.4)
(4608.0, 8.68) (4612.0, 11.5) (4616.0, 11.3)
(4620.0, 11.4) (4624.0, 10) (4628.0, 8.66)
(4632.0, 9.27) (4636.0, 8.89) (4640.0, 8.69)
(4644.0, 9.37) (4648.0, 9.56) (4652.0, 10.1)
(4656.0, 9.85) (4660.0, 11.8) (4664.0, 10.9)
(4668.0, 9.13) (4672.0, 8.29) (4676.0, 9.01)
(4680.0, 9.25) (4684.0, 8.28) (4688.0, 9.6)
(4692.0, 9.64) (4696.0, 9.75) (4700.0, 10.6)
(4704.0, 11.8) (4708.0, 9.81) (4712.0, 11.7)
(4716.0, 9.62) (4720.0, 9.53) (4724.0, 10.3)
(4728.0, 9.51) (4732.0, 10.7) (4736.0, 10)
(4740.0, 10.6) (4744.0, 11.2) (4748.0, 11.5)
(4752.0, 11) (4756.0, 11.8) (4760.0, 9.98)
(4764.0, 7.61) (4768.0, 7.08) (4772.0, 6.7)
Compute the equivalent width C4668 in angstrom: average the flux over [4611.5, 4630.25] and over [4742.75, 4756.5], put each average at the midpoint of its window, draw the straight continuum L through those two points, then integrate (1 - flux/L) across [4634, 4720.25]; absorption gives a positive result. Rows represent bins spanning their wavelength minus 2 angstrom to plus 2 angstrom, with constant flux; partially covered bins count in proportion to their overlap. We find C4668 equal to 8.5 angstrom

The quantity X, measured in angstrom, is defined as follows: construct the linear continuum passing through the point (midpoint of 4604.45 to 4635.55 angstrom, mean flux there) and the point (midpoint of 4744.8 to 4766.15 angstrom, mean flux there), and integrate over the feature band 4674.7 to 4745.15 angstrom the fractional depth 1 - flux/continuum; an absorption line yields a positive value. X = 1.7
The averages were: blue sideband 10.1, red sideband 10.4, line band 10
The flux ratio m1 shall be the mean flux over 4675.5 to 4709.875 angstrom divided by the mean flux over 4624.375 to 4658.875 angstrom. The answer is 1.04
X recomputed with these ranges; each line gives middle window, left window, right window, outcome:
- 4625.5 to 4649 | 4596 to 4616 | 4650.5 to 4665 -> 3.1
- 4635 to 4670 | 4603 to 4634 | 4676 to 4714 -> 0.8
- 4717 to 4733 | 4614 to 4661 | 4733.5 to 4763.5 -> 0.9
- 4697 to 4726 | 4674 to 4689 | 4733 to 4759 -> -1.6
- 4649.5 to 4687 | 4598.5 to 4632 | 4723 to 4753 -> 2.6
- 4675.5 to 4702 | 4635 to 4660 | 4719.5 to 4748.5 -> 1.4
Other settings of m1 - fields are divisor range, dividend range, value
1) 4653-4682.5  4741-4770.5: 1.03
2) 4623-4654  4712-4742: 1.09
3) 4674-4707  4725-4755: 1.10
